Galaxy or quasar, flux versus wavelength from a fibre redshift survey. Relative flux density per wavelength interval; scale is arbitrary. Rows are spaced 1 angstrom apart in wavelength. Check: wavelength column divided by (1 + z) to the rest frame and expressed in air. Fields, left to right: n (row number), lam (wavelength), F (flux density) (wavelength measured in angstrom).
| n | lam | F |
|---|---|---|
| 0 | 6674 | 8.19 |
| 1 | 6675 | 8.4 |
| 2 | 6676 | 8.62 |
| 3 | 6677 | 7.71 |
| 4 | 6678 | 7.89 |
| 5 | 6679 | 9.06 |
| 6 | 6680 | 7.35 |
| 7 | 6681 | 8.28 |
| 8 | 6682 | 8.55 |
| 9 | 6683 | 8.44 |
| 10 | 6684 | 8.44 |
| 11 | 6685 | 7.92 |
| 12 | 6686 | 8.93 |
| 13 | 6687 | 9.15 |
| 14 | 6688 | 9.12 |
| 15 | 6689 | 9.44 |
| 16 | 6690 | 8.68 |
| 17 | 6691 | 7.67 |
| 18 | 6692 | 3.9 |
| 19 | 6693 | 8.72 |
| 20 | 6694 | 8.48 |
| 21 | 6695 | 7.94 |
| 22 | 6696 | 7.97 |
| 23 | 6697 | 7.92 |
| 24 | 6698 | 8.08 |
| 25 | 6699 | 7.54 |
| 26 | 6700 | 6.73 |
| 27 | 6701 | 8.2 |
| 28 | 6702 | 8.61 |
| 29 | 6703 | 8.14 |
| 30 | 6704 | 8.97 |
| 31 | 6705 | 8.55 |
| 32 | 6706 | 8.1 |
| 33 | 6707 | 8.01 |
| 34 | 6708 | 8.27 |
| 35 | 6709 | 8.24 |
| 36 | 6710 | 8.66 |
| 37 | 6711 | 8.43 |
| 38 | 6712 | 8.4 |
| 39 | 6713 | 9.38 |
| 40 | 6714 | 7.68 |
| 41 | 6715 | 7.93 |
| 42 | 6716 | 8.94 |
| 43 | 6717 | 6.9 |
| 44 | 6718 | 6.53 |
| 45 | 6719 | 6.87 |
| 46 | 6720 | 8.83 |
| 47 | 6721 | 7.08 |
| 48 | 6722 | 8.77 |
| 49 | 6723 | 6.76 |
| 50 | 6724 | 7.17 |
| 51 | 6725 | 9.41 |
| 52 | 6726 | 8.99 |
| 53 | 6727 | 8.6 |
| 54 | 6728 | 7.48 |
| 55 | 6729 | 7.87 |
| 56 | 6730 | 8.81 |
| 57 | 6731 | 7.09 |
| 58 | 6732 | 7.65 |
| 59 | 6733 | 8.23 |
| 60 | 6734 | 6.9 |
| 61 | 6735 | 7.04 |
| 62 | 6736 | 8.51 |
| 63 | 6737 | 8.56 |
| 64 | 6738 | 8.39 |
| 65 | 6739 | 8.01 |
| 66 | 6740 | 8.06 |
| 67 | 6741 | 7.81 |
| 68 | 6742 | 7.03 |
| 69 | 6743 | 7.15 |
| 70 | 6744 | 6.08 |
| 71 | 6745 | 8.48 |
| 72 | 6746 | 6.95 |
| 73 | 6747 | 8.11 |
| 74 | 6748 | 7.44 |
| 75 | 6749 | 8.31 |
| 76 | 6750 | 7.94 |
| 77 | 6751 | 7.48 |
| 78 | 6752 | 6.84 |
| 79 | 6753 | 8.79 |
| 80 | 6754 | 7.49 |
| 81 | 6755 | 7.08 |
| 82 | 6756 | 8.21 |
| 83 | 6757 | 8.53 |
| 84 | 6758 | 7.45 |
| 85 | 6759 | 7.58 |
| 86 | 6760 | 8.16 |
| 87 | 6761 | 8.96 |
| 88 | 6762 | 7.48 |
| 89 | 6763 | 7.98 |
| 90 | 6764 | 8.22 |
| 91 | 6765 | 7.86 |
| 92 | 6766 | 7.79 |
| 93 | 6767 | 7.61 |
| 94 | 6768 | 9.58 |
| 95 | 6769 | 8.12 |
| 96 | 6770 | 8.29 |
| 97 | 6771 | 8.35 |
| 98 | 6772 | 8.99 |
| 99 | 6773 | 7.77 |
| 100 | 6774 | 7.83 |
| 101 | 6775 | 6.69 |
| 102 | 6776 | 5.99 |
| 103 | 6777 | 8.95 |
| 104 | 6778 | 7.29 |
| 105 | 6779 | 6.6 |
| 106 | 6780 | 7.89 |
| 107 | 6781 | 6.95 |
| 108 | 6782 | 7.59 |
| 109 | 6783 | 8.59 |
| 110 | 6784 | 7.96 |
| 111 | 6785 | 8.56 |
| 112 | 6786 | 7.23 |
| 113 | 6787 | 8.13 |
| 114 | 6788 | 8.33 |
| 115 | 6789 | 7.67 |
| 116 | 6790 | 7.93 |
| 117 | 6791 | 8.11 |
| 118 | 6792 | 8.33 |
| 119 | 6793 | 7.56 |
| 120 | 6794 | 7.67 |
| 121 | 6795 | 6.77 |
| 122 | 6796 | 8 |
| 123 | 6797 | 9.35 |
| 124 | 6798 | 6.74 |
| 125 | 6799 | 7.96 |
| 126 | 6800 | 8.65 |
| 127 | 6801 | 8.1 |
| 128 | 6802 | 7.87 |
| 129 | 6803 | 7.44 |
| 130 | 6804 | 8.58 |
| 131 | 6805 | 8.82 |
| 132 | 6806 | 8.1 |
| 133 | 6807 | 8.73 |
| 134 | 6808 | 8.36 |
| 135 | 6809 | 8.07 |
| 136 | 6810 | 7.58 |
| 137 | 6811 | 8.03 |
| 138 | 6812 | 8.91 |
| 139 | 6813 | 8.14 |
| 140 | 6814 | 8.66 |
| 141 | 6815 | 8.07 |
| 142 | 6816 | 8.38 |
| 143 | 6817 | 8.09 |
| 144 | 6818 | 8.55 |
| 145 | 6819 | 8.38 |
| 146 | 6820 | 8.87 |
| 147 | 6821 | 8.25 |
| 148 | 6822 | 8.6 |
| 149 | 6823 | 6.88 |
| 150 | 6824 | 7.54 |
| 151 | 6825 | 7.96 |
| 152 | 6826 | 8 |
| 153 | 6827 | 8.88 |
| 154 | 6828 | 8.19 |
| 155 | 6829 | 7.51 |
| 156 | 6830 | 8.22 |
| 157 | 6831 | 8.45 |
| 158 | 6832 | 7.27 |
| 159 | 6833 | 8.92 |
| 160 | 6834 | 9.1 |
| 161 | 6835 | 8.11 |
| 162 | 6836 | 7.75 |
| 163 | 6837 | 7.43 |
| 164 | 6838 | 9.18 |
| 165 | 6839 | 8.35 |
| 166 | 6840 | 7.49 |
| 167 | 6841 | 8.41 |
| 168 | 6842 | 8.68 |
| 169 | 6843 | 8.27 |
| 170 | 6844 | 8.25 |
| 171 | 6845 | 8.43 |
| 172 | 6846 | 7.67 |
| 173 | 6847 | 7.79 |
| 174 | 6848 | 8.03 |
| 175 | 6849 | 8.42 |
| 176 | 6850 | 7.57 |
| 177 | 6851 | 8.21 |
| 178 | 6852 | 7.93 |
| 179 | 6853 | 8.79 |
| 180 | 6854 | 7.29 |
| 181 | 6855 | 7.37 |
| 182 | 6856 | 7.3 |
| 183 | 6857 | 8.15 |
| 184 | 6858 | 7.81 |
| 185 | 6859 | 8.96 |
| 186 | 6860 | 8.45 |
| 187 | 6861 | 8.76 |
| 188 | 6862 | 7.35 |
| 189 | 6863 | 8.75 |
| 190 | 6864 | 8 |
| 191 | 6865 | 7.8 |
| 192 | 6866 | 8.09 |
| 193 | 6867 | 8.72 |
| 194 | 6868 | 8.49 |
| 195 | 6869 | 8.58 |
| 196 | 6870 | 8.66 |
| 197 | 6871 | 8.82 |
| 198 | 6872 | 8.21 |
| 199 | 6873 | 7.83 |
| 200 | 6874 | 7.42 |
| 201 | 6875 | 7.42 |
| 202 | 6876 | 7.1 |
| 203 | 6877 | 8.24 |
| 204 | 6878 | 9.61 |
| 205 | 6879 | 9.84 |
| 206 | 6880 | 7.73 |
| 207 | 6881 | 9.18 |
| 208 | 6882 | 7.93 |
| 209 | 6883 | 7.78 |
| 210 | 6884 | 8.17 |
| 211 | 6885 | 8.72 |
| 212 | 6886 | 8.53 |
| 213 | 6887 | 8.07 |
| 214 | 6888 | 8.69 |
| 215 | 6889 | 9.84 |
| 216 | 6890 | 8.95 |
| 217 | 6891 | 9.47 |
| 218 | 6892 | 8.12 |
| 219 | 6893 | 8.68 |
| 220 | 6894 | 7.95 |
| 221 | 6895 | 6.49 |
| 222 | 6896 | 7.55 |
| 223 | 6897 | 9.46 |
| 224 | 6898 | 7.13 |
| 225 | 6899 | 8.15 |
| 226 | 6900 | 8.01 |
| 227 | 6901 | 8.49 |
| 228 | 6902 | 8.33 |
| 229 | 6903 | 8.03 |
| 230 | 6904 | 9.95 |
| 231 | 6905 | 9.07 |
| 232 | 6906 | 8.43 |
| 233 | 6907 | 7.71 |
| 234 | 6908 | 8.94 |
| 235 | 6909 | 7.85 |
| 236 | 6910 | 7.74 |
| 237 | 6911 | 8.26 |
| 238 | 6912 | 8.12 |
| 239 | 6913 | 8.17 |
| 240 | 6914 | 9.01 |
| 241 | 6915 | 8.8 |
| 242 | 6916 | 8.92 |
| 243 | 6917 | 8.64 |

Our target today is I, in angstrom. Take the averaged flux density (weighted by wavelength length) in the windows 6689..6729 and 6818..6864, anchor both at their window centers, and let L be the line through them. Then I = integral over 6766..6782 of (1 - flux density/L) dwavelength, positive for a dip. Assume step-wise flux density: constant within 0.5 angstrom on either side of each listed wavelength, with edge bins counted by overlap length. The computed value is 0.56 angstrom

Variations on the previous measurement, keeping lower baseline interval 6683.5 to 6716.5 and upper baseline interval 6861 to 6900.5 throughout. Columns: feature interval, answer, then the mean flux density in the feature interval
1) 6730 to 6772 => 1.9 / 7.87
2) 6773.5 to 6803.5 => 1.8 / 7.76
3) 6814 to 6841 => 0.3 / 8.18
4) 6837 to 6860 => 0.5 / 8.1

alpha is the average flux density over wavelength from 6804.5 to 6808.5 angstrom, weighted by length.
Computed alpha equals 8.5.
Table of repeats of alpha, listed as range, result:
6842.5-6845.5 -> 8.32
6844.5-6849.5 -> 8.07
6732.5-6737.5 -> 7.85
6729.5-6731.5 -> 7.95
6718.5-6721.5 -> 7.59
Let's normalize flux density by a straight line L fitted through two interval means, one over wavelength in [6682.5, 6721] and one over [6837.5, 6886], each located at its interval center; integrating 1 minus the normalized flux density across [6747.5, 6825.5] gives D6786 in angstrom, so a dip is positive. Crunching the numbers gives 1.7 angstrom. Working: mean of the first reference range 8.11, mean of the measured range 7.98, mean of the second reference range 8.21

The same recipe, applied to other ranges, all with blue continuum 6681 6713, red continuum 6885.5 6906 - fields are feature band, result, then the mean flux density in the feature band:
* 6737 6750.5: 0.9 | 7.71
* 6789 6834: 1.2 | 8.13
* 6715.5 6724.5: 0.8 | 7.54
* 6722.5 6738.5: 0.6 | 7.97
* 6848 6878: 1.1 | 8.11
